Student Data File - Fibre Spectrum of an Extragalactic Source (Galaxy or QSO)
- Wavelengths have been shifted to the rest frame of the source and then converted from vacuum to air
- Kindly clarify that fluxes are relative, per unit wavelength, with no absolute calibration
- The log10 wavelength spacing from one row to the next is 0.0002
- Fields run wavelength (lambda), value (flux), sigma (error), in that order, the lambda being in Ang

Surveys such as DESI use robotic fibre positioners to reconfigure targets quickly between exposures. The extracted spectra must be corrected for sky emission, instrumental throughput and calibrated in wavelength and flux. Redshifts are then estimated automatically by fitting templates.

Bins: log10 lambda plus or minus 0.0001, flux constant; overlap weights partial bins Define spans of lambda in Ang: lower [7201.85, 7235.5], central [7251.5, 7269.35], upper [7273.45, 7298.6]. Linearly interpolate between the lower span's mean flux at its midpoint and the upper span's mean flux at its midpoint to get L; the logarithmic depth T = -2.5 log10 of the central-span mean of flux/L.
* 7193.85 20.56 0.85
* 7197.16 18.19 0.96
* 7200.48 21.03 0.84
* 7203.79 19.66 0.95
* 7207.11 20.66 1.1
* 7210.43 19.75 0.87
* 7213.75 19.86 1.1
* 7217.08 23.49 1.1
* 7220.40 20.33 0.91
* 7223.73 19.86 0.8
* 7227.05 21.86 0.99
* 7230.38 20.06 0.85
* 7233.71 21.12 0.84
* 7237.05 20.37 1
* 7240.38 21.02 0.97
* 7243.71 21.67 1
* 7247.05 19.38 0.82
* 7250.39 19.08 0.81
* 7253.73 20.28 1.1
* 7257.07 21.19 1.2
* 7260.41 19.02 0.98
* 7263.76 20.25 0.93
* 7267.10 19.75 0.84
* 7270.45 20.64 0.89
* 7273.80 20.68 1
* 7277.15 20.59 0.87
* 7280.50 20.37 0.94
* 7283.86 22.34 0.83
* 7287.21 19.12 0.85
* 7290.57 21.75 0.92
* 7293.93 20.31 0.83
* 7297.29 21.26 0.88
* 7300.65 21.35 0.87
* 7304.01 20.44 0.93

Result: 0.035 mag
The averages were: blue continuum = 20.7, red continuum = 20.8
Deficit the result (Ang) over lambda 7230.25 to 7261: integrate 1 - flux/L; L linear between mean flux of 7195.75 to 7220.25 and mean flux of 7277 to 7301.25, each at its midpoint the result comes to 0.4 Ang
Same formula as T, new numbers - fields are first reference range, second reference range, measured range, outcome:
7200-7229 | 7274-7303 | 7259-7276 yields 0.04 mag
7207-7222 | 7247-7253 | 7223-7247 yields -0.04 mag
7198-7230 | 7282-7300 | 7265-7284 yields 0.02 mag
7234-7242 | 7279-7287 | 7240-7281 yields 0.03 mag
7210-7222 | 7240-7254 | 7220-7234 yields 0.00 mag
